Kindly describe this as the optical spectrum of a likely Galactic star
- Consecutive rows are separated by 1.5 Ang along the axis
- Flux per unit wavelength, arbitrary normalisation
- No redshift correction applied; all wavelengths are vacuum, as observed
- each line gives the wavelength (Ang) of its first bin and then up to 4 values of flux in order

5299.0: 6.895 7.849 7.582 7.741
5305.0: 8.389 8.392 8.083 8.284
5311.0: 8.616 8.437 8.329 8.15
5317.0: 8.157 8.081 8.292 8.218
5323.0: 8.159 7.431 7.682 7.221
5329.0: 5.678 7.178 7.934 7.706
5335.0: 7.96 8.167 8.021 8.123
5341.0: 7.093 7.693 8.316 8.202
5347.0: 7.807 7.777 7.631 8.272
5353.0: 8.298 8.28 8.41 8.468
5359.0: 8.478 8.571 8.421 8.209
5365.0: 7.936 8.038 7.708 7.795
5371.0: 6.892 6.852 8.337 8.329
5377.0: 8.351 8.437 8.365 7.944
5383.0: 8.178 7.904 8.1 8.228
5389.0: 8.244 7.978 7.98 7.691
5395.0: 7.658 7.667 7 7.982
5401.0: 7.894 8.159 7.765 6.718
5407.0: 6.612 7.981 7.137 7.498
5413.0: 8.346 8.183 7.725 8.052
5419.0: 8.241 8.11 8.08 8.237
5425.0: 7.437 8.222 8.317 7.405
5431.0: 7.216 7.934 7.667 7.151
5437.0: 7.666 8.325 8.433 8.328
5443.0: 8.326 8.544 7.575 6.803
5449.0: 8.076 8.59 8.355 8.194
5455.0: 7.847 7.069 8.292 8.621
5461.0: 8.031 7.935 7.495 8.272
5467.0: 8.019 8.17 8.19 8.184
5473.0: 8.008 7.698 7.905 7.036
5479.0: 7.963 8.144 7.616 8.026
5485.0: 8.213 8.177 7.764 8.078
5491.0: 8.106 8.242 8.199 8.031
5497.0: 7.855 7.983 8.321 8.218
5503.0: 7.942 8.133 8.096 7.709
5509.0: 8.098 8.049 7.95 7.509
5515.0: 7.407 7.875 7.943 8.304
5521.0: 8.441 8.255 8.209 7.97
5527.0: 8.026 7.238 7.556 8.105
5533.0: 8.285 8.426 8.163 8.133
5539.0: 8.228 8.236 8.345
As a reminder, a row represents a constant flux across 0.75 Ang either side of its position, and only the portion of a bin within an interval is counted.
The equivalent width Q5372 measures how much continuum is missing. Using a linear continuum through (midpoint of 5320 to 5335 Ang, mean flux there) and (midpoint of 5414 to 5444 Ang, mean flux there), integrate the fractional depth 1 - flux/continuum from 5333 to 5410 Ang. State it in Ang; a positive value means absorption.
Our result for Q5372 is -2.1 Ang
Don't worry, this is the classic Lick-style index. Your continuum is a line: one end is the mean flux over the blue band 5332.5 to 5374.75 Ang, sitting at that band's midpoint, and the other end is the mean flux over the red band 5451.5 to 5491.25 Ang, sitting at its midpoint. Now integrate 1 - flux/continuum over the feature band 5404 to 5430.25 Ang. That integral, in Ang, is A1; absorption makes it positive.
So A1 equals 0.6 Ang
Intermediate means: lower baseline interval 7.98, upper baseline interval 7.97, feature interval 7.78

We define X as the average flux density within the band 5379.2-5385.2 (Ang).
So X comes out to 8.1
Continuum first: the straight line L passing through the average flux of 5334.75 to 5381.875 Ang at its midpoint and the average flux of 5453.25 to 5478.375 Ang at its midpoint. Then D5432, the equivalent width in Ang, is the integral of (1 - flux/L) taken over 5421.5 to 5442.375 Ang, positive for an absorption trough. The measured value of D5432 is 0.2 Ang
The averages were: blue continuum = 8.04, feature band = 7.89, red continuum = 7.93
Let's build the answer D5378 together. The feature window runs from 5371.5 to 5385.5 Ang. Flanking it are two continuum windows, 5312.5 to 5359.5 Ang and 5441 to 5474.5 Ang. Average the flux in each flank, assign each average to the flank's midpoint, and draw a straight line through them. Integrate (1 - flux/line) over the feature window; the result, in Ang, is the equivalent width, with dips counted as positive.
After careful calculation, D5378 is -0.2 Ang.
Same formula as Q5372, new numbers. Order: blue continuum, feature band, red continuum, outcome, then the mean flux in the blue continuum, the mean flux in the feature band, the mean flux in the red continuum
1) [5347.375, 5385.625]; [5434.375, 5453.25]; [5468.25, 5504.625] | 0.04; 8.07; 8.01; 8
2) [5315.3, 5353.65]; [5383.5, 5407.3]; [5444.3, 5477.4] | 0.41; 7.81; 7.75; 7.97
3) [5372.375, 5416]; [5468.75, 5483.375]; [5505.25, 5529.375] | 0.06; 7.86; 7.88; 7.94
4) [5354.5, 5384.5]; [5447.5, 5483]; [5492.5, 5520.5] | 0.26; 8.09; 7.96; 7.99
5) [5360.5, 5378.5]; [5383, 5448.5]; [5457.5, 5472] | 1.62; 7.95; 7.83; 8.12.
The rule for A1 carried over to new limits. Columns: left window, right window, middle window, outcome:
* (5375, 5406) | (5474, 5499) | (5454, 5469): -0.06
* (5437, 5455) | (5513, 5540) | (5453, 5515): 0.66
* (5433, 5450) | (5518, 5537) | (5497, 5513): 0.00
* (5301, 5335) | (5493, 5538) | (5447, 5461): -0.05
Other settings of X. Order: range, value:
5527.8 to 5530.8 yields 7.41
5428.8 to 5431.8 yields 7.32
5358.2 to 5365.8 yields 8.32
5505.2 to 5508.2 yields 7.91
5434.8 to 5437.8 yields 7.43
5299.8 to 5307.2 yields 7.99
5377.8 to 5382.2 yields 8.25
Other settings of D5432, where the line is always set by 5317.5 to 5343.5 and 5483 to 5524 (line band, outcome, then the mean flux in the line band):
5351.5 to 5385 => -1.4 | 8.11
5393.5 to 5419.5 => 0.6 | 7.68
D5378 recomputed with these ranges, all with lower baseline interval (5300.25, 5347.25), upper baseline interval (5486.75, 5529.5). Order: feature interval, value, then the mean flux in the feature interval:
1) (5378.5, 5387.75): -0.2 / 8.14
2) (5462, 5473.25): -0.1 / 8.04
